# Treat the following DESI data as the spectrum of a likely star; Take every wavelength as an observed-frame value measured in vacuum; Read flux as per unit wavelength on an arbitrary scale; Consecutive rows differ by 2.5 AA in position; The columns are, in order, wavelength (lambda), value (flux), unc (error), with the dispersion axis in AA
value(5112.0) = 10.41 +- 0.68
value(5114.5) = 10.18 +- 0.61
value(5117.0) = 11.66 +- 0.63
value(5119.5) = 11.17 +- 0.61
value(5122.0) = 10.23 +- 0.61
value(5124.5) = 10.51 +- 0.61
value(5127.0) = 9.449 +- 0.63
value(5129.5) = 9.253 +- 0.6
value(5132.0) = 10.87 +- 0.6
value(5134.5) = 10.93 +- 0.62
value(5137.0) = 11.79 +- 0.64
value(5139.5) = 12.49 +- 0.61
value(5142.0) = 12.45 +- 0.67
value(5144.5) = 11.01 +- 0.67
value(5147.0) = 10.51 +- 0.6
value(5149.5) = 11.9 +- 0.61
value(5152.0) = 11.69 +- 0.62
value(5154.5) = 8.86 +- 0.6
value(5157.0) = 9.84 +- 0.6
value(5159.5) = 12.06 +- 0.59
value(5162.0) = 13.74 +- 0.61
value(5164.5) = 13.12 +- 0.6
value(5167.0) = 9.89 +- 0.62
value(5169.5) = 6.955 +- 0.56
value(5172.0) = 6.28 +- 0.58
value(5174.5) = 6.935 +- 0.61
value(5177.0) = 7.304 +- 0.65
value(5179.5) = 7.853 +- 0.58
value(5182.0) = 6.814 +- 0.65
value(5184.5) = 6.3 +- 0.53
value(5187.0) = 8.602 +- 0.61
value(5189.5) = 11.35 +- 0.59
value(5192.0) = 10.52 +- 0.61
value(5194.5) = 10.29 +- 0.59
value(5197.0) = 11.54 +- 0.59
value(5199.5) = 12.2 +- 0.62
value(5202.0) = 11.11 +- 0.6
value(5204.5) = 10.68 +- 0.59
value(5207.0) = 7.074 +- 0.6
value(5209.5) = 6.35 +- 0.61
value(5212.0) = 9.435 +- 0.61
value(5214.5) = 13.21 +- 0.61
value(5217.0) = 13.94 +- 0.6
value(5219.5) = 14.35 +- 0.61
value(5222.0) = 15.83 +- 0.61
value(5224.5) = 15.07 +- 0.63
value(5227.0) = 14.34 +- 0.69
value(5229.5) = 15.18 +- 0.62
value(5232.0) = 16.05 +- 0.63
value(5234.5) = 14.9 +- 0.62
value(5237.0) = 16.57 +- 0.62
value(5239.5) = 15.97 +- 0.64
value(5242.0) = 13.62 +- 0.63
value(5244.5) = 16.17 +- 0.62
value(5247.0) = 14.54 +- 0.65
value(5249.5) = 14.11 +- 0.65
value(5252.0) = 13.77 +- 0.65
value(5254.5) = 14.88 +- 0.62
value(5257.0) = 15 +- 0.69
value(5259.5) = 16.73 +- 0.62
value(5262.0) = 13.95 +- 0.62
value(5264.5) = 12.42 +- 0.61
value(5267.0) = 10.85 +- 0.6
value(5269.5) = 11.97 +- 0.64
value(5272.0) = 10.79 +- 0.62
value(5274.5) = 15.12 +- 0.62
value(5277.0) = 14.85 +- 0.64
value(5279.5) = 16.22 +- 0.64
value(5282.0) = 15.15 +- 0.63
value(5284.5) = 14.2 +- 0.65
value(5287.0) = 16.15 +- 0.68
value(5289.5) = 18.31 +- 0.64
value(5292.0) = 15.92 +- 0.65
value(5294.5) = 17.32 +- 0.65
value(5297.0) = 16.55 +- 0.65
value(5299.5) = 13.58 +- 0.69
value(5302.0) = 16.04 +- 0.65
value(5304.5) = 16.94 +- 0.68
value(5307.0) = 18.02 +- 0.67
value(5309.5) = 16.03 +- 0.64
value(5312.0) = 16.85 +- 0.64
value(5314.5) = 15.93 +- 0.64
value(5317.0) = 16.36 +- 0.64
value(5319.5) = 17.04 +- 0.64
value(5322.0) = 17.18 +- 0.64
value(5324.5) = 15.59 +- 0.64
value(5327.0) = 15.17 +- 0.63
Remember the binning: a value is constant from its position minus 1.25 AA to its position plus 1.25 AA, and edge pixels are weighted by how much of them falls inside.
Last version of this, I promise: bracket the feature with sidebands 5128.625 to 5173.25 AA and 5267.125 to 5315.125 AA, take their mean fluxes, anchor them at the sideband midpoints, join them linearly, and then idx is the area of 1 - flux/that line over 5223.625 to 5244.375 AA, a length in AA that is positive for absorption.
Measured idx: -2.6 AA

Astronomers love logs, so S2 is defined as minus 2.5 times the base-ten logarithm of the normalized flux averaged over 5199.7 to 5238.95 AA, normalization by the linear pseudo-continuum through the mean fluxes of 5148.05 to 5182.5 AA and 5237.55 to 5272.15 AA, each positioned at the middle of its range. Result -0.052 mag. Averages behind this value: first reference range 9.58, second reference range 14.1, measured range 13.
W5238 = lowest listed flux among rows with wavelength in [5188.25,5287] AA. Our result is 6.35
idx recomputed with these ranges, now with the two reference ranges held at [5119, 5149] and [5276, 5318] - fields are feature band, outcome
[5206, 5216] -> 3.15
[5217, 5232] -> -1.24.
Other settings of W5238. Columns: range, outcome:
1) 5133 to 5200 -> 6.28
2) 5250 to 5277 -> 10.79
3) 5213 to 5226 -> 13.21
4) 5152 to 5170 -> 6.955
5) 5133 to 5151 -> 10.51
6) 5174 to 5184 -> 6.814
